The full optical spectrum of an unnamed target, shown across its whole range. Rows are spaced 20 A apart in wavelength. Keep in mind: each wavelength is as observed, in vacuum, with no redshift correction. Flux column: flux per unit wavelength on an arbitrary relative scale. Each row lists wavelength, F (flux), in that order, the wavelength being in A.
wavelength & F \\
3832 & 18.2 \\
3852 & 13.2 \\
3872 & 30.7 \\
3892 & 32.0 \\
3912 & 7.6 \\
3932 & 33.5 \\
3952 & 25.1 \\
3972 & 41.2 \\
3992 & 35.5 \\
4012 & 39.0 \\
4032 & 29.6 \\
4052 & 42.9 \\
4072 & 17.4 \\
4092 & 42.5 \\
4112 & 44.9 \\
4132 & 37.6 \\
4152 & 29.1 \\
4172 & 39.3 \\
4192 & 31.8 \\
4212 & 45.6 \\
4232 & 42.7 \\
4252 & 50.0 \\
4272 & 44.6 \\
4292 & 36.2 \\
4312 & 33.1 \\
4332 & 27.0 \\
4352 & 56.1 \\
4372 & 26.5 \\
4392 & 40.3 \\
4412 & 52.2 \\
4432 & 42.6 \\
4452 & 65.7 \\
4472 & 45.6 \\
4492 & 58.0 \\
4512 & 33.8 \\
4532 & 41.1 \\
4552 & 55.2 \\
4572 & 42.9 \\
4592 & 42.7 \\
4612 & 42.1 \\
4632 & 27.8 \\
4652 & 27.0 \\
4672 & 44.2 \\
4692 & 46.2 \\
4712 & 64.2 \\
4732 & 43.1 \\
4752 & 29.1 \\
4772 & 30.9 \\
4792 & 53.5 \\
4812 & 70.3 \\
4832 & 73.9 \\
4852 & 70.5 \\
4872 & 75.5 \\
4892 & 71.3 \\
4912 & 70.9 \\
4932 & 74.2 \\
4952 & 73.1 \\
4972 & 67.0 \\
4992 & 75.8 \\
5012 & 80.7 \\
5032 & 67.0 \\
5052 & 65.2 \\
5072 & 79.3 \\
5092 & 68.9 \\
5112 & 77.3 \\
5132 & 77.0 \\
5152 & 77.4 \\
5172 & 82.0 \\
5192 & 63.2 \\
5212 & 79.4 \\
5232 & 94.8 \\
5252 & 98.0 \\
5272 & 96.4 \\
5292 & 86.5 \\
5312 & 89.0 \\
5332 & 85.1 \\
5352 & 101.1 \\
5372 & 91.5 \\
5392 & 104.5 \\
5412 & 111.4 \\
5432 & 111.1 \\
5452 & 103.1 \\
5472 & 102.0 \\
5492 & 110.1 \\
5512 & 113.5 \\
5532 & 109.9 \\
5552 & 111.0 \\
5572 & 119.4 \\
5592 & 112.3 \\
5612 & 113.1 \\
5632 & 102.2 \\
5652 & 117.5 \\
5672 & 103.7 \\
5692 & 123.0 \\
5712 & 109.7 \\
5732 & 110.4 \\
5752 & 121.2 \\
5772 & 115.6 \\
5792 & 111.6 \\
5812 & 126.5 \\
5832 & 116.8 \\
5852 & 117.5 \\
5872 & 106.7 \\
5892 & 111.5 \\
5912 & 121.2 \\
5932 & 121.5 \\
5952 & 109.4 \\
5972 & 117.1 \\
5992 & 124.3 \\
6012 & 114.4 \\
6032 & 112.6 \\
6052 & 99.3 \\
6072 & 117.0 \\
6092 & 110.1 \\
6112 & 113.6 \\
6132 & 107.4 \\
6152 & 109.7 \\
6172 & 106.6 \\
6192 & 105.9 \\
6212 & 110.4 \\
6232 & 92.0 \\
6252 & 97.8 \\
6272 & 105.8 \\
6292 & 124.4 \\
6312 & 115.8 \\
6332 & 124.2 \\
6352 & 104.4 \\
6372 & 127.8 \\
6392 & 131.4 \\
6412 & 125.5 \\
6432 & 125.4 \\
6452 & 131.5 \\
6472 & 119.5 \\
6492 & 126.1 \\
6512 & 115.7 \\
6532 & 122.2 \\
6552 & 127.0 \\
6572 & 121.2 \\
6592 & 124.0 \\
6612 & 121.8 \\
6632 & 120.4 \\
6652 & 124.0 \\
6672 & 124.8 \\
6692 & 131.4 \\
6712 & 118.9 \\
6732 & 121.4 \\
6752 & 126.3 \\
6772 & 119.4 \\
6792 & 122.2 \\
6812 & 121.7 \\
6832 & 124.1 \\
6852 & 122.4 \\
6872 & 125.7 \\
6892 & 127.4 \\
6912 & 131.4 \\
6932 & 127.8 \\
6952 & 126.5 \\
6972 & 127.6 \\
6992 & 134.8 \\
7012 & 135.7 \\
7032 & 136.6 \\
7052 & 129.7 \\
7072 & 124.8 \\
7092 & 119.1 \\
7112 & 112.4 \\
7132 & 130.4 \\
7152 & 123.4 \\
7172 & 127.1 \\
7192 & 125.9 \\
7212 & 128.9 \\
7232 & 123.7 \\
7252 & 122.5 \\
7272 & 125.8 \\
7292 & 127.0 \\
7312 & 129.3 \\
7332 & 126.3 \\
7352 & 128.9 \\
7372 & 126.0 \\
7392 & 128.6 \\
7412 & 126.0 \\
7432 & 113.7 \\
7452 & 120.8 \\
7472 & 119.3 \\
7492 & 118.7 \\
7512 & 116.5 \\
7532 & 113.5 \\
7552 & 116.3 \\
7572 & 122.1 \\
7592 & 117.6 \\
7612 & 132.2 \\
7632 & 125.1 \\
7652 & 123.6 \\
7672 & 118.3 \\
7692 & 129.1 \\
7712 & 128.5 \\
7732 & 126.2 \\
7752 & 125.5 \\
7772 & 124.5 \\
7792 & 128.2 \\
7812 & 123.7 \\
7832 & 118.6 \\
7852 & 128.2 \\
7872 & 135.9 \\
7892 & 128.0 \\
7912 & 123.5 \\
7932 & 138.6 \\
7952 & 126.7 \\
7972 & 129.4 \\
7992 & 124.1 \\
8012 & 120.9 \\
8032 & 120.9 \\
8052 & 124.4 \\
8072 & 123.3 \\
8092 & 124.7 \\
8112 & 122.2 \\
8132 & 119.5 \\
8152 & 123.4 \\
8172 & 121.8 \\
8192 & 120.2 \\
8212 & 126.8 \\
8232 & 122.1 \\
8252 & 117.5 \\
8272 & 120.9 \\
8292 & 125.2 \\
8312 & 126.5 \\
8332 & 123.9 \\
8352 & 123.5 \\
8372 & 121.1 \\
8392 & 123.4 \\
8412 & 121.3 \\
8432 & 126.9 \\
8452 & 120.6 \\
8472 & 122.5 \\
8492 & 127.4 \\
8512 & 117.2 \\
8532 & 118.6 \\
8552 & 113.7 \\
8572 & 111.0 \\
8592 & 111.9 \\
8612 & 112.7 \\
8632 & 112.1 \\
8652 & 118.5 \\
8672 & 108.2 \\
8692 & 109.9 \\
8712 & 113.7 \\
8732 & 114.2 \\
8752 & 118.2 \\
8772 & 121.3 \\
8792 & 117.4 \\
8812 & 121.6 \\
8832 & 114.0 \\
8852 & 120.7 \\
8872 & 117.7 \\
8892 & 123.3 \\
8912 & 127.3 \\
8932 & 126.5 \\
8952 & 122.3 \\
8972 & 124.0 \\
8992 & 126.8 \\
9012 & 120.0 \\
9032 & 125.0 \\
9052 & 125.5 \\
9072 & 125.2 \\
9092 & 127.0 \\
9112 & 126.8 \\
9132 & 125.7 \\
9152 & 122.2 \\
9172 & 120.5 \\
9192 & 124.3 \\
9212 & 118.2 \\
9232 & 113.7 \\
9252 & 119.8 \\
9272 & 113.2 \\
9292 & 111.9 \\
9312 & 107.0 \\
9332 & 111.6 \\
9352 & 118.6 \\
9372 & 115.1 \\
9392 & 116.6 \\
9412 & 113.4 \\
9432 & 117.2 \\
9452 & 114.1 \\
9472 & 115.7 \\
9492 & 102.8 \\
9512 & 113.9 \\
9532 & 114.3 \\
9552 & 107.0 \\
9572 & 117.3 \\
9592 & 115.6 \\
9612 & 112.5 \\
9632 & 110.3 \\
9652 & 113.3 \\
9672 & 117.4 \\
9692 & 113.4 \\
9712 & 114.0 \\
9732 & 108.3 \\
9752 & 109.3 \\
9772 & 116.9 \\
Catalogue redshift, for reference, 0.21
